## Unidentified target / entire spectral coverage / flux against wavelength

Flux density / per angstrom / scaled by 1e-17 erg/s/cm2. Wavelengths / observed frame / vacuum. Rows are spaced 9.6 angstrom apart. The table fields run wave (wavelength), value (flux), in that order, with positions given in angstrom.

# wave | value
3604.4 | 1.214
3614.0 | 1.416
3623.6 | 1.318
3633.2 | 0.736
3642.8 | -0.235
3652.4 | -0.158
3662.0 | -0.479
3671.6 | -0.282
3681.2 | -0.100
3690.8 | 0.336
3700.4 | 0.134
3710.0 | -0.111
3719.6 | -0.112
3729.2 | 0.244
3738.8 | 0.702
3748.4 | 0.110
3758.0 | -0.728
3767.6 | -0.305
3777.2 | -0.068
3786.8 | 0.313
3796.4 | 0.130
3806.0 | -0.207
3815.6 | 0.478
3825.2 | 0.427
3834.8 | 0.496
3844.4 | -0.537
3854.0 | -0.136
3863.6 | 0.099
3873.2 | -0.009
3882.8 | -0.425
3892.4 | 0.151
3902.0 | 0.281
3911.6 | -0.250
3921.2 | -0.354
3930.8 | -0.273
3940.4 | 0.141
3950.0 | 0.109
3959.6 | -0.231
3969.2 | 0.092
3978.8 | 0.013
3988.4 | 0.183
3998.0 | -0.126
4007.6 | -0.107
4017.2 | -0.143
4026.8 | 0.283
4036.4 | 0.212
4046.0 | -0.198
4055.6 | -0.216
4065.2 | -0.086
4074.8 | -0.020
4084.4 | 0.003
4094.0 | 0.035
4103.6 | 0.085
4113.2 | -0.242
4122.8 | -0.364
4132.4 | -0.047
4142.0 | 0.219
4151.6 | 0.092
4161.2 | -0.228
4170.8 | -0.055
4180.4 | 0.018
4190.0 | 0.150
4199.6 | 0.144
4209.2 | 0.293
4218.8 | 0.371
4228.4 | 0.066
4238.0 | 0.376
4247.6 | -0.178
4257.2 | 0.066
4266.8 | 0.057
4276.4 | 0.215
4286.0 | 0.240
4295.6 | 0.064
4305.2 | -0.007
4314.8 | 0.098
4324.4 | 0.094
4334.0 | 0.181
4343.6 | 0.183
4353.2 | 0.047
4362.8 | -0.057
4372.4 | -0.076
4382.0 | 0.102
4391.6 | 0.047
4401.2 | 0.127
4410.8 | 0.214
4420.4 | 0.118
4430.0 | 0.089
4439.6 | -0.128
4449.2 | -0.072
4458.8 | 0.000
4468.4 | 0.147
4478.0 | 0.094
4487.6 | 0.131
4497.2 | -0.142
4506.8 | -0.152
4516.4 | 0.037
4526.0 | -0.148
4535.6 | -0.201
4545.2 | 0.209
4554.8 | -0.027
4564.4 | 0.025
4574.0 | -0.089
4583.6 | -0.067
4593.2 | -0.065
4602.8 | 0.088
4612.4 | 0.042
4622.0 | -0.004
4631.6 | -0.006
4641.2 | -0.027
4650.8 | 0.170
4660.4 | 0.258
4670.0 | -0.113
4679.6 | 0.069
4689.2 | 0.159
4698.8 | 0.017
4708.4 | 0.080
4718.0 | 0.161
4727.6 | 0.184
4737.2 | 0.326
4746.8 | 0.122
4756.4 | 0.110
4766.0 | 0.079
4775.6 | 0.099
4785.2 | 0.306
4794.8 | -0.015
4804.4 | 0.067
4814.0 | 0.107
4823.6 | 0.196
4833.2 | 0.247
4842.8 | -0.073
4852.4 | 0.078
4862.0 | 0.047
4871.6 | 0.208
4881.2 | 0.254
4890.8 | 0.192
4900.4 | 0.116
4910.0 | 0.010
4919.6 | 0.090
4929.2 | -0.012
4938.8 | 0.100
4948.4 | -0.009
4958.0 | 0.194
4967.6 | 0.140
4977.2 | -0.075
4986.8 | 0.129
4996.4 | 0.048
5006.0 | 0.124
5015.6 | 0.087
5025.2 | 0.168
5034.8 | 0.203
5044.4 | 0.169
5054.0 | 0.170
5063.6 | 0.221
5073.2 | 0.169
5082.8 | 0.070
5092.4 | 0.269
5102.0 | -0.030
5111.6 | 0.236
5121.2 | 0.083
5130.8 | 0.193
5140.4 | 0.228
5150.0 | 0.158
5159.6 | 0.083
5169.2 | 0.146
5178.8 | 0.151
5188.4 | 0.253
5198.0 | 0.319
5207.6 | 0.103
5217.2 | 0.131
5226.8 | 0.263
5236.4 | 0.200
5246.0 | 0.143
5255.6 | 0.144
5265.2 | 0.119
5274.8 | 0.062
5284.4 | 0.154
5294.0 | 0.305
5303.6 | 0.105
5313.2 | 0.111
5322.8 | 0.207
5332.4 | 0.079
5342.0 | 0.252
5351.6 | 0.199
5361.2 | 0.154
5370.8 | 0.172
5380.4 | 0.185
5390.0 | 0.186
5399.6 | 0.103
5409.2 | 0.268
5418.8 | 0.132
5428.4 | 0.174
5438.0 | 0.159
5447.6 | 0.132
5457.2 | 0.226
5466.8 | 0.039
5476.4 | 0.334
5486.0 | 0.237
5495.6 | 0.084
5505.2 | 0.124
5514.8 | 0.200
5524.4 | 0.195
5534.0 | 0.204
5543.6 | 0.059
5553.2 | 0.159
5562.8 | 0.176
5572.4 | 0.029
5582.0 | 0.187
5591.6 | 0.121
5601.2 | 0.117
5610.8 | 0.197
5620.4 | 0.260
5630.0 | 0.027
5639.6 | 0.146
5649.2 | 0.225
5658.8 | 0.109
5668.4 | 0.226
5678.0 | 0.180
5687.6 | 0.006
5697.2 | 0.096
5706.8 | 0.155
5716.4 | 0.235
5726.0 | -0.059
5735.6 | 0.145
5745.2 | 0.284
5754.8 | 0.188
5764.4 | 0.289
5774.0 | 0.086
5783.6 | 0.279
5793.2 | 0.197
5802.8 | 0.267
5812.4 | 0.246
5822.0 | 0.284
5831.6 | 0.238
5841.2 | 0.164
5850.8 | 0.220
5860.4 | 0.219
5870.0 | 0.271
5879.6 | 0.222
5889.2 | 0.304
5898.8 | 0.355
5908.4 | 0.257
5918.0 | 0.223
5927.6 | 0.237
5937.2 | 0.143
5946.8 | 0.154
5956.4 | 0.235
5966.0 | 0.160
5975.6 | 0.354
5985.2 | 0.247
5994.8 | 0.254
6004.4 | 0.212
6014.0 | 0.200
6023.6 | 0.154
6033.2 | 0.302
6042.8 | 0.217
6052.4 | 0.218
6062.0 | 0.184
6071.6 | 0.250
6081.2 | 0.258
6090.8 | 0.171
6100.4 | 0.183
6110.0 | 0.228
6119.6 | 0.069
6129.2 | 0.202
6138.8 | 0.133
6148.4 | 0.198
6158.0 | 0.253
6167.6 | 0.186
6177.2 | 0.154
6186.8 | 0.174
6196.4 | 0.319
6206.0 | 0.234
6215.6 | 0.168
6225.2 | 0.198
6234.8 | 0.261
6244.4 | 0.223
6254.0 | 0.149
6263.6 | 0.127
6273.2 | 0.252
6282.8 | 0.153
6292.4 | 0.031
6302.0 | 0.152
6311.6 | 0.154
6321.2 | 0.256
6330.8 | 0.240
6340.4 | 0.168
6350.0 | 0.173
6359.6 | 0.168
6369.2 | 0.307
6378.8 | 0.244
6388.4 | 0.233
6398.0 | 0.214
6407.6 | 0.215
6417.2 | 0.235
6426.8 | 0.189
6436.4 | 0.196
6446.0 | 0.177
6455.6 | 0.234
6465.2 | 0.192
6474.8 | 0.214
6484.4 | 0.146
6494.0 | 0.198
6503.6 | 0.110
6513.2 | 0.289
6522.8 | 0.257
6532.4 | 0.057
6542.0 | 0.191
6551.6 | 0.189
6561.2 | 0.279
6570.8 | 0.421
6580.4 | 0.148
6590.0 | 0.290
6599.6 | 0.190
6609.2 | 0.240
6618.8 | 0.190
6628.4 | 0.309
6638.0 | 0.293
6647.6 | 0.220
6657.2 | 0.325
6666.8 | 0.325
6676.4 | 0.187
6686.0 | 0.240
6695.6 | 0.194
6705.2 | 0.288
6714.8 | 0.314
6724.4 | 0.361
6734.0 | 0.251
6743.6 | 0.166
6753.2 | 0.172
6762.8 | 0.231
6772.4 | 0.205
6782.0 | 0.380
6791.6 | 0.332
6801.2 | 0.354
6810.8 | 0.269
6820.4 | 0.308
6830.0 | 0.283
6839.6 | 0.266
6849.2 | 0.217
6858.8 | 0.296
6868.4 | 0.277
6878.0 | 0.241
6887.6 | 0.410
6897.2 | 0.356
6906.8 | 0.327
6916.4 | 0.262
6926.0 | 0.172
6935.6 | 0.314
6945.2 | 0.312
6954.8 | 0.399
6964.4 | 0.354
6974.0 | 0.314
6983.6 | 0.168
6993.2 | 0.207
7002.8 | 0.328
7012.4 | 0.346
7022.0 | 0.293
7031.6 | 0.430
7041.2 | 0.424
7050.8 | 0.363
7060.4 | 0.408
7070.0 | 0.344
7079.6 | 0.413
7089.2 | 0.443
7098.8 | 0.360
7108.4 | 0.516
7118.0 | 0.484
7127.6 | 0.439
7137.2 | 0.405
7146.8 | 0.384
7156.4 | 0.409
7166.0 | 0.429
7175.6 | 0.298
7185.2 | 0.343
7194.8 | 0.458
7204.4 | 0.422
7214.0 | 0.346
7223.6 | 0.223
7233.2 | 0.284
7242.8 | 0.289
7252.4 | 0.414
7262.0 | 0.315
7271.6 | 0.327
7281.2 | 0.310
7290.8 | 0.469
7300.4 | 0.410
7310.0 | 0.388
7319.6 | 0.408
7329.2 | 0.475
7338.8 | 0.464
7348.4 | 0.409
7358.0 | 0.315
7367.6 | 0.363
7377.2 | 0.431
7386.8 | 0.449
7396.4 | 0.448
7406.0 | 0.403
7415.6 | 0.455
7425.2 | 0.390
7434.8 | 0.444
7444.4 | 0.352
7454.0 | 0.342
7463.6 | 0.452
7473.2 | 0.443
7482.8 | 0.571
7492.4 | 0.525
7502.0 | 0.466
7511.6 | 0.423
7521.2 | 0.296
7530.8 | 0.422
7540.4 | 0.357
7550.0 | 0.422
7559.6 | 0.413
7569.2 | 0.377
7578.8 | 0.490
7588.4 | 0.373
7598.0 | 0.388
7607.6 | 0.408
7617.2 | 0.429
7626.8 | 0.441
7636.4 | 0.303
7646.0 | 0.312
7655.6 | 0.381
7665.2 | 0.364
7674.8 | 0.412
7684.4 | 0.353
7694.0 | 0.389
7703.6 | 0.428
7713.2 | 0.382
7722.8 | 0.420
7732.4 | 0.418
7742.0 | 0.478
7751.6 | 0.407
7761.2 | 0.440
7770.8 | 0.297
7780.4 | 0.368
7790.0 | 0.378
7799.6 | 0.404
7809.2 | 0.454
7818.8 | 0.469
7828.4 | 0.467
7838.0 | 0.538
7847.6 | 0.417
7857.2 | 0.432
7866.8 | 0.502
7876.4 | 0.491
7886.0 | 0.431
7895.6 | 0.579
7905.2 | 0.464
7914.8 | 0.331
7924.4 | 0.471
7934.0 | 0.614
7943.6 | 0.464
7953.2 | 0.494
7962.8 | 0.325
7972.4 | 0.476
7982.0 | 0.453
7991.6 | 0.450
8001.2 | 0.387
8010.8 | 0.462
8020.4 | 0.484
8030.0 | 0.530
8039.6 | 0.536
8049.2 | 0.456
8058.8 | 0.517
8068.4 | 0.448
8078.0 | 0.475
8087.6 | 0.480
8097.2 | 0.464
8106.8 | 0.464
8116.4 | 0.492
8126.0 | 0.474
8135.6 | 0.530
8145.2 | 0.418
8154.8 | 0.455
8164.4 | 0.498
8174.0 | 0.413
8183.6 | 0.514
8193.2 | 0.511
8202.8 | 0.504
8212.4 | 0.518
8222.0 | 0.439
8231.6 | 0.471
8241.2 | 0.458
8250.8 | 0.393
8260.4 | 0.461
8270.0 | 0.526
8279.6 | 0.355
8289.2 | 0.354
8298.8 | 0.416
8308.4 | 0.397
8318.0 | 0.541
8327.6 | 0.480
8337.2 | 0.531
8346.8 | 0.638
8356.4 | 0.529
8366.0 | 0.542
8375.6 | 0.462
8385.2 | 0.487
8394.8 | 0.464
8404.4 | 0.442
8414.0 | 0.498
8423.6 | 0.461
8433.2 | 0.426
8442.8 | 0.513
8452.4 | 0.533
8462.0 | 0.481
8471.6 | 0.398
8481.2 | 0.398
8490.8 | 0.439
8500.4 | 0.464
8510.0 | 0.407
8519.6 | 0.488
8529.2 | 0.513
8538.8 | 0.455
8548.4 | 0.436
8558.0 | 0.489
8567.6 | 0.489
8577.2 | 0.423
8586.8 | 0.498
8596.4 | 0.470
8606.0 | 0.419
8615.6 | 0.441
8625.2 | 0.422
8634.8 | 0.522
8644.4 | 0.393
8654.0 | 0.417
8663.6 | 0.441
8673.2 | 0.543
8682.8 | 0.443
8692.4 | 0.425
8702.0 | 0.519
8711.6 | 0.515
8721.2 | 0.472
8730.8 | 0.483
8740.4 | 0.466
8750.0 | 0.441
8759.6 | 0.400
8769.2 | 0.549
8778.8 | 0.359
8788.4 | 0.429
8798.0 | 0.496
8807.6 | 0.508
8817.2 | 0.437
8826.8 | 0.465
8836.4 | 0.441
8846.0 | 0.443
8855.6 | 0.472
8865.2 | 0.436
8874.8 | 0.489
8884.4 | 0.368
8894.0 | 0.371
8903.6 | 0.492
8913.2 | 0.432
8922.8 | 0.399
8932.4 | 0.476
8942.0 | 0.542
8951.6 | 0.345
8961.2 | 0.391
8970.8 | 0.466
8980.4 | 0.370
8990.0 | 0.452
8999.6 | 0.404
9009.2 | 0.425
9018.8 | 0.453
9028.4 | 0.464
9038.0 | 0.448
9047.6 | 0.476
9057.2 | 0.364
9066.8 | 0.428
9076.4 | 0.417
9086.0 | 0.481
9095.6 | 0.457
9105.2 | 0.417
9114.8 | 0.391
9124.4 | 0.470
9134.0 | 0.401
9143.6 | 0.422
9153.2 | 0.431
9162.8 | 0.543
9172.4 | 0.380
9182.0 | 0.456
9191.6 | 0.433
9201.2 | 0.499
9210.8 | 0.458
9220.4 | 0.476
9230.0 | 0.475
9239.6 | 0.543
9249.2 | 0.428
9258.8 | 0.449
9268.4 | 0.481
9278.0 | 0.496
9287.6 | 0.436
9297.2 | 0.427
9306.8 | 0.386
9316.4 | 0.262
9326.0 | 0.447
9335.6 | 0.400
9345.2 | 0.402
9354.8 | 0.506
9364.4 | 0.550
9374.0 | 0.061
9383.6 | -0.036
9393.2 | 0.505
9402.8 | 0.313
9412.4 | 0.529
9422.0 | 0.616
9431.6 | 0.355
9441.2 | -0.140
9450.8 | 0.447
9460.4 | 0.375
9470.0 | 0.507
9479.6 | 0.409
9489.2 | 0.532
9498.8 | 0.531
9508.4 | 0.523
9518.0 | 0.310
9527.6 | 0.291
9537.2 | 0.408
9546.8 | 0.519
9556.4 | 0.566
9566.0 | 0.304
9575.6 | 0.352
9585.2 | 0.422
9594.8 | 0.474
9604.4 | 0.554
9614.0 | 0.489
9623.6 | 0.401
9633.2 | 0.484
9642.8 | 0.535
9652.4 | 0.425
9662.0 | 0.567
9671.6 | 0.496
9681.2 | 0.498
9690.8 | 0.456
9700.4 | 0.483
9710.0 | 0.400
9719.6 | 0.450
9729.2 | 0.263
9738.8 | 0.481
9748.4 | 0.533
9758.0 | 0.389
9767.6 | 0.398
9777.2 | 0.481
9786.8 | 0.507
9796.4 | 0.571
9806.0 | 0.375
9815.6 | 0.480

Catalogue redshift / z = 0.761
